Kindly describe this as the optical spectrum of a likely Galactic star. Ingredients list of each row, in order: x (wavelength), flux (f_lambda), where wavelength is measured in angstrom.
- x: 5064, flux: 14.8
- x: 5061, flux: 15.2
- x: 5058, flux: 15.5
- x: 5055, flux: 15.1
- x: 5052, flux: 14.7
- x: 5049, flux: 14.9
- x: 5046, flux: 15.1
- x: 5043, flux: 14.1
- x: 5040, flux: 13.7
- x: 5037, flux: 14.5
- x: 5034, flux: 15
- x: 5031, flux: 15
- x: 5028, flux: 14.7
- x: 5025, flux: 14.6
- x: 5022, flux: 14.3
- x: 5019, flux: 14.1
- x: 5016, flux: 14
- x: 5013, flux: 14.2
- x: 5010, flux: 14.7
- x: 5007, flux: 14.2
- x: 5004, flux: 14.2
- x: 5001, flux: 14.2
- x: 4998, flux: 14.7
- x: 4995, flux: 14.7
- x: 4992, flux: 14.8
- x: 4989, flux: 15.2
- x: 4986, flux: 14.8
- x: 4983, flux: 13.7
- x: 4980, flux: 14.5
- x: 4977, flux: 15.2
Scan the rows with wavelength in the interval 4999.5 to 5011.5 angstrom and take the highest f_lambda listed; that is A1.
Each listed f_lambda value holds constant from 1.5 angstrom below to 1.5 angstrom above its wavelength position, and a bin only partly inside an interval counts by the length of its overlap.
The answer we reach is 14.7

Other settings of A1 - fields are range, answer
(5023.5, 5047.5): 15.1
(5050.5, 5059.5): 15.5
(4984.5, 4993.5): 15.2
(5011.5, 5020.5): 14.2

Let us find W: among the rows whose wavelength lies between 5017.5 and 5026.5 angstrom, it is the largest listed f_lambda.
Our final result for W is 14.6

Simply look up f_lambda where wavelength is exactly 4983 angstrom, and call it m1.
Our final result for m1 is 13.7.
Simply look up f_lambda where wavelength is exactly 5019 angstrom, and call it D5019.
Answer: 14.1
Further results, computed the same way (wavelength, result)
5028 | 14.7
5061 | 15.2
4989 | 15.2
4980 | 14.5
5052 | 14.7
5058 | 15.5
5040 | 13.7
